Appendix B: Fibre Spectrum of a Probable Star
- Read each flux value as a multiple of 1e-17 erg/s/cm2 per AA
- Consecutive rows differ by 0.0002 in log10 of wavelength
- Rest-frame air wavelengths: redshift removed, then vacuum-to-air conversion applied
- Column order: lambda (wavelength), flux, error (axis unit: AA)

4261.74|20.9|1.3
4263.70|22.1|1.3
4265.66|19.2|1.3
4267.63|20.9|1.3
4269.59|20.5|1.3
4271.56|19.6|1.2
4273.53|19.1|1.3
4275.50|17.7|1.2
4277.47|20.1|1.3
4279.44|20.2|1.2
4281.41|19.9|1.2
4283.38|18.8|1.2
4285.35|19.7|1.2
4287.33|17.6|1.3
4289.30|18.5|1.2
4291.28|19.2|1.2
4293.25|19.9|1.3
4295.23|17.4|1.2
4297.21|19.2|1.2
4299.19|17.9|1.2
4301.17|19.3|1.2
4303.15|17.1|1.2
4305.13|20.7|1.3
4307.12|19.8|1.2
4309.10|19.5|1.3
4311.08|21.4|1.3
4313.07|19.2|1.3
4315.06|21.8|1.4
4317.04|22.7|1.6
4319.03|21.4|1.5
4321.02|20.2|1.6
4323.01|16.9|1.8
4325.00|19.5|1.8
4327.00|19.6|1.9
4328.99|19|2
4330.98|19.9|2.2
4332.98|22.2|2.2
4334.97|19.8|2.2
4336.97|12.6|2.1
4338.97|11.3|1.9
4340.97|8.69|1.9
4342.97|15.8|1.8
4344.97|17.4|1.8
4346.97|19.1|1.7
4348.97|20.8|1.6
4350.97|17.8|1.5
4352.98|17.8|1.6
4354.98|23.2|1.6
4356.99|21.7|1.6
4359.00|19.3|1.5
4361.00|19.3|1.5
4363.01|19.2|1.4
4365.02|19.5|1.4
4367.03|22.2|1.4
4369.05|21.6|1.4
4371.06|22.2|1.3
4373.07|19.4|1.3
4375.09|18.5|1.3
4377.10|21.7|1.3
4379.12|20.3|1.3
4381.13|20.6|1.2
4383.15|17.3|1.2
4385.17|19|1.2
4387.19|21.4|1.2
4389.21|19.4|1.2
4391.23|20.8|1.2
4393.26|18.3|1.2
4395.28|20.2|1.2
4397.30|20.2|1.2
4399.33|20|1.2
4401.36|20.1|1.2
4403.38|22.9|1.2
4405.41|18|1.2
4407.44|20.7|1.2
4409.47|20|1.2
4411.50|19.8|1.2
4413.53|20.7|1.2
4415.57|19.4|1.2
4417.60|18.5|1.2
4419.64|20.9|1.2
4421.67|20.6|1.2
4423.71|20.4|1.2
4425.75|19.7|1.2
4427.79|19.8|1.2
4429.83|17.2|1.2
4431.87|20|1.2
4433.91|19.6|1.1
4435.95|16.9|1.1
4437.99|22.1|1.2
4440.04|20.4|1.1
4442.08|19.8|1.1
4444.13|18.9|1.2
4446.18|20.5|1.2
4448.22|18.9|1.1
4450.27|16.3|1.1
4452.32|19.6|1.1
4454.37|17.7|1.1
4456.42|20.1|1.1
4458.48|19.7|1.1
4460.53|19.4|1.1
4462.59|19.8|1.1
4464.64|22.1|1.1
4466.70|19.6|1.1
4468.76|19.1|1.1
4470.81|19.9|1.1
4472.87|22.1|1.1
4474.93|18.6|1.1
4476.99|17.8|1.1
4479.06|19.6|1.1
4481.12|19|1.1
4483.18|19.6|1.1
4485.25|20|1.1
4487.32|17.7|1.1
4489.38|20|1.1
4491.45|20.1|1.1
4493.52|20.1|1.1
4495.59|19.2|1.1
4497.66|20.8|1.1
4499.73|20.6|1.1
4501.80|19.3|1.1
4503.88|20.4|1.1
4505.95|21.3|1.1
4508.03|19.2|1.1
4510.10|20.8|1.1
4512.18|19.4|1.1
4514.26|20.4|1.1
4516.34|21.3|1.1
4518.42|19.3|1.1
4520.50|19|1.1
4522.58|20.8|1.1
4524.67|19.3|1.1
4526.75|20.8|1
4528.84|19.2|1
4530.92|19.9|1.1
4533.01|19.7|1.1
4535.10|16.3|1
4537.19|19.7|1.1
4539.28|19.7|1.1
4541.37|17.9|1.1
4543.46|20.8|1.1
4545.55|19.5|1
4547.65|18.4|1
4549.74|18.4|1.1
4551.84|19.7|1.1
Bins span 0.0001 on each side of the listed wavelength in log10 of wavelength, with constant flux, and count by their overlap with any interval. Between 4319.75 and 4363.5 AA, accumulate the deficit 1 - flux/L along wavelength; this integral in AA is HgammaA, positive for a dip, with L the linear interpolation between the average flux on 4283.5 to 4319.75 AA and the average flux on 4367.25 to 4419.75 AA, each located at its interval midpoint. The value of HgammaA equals 3.4 AA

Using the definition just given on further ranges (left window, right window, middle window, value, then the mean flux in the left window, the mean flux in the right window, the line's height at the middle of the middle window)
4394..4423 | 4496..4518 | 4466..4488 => 0.9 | 20.1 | 20.3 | 20.2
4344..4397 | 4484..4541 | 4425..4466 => 0.9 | 19.9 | 19.8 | 19.8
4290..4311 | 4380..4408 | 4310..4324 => -0.9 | 19.1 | 19.9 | 19.2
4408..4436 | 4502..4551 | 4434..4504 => 0.2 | 19.6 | 19.6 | 19.6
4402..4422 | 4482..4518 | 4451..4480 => 0.6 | 20.1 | 20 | 20.1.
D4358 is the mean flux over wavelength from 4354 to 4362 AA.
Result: 20.9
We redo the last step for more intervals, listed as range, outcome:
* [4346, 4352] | 19.2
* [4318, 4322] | 20.8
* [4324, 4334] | 20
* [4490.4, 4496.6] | 19.8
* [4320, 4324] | 18.6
